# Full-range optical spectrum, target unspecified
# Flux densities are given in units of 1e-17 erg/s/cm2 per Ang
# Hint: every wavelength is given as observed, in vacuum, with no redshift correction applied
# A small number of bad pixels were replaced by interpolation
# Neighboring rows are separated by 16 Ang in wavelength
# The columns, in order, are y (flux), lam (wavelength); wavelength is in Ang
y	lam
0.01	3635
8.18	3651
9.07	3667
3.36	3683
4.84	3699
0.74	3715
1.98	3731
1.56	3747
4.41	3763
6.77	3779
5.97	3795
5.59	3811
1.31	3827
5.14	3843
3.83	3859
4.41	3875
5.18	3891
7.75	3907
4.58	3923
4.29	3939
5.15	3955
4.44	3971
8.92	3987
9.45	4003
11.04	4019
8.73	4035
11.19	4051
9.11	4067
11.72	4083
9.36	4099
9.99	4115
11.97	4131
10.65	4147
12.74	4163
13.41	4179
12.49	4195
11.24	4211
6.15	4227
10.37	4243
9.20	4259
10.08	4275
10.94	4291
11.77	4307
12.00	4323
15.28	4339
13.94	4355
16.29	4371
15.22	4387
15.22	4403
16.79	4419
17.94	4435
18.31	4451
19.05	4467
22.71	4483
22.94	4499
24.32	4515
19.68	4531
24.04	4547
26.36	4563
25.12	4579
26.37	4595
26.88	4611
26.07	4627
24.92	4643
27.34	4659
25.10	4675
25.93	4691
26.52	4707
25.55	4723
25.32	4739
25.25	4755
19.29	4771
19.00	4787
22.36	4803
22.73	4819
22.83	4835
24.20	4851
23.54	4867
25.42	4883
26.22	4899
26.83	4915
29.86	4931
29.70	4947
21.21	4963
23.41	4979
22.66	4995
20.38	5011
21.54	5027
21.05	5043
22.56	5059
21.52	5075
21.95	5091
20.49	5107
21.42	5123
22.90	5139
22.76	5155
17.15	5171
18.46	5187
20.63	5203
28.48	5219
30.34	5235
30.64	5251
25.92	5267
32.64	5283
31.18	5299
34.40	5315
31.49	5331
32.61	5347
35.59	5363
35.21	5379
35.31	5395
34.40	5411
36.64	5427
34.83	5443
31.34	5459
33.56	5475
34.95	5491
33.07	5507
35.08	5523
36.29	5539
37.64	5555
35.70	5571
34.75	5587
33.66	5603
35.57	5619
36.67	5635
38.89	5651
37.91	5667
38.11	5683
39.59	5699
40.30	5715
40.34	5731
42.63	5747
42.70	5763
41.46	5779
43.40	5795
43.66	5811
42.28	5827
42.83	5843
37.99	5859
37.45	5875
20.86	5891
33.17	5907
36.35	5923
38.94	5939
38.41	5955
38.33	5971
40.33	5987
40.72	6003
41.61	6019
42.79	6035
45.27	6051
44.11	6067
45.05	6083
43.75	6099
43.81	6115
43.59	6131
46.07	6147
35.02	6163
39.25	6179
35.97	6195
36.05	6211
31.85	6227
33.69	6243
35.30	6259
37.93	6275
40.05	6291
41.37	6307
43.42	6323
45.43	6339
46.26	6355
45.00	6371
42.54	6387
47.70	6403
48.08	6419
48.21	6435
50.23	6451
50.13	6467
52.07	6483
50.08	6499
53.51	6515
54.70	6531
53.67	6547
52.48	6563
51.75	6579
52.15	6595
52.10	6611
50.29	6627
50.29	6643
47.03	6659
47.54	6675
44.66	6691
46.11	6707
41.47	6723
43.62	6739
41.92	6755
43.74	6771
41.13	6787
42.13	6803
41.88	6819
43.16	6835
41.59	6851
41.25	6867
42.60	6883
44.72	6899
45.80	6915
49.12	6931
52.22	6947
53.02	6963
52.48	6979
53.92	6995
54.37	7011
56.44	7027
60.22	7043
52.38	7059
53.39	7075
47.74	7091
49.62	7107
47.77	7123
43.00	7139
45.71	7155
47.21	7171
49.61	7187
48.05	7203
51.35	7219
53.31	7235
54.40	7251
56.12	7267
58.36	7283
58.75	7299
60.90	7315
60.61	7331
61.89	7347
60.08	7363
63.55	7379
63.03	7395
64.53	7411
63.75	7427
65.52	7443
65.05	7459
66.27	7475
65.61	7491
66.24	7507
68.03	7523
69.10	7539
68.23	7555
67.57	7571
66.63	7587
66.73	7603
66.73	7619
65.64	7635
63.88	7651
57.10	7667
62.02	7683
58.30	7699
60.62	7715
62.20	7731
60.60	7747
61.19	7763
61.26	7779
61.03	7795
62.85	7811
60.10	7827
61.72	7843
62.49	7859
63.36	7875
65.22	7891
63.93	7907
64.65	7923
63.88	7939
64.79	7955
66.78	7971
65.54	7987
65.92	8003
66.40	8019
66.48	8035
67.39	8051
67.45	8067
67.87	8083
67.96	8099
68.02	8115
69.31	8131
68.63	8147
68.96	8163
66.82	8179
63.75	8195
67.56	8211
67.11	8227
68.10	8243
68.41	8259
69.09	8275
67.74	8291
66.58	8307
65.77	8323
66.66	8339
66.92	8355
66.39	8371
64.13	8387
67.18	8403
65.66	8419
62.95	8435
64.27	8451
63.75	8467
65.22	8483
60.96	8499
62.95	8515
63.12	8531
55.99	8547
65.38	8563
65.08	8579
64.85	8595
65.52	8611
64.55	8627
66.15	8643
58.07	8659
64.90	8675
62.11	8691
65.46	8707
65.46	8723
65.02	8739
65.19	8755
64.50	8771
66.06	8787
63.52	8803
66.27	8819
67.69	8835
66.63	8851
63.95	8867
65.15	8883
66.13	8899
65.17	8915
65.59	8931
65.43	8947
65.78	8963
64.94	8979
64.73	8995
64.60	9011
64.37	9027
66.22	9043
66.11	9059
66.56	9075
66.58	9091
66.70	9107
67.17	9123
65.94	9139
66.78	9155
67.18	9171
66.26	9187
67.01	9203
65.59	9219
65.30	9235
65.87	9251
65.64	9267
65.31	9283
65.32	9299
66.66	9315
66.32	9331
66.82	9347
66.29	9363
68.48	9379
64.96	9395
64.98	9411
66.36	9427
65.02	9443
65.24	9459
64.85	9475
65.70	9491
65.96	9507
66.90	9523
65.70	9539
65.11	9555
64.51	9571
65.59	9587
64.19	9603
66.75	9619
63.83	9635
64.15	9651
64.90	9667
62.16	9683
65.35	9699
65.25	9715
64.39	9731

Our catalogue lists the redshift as 0.00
